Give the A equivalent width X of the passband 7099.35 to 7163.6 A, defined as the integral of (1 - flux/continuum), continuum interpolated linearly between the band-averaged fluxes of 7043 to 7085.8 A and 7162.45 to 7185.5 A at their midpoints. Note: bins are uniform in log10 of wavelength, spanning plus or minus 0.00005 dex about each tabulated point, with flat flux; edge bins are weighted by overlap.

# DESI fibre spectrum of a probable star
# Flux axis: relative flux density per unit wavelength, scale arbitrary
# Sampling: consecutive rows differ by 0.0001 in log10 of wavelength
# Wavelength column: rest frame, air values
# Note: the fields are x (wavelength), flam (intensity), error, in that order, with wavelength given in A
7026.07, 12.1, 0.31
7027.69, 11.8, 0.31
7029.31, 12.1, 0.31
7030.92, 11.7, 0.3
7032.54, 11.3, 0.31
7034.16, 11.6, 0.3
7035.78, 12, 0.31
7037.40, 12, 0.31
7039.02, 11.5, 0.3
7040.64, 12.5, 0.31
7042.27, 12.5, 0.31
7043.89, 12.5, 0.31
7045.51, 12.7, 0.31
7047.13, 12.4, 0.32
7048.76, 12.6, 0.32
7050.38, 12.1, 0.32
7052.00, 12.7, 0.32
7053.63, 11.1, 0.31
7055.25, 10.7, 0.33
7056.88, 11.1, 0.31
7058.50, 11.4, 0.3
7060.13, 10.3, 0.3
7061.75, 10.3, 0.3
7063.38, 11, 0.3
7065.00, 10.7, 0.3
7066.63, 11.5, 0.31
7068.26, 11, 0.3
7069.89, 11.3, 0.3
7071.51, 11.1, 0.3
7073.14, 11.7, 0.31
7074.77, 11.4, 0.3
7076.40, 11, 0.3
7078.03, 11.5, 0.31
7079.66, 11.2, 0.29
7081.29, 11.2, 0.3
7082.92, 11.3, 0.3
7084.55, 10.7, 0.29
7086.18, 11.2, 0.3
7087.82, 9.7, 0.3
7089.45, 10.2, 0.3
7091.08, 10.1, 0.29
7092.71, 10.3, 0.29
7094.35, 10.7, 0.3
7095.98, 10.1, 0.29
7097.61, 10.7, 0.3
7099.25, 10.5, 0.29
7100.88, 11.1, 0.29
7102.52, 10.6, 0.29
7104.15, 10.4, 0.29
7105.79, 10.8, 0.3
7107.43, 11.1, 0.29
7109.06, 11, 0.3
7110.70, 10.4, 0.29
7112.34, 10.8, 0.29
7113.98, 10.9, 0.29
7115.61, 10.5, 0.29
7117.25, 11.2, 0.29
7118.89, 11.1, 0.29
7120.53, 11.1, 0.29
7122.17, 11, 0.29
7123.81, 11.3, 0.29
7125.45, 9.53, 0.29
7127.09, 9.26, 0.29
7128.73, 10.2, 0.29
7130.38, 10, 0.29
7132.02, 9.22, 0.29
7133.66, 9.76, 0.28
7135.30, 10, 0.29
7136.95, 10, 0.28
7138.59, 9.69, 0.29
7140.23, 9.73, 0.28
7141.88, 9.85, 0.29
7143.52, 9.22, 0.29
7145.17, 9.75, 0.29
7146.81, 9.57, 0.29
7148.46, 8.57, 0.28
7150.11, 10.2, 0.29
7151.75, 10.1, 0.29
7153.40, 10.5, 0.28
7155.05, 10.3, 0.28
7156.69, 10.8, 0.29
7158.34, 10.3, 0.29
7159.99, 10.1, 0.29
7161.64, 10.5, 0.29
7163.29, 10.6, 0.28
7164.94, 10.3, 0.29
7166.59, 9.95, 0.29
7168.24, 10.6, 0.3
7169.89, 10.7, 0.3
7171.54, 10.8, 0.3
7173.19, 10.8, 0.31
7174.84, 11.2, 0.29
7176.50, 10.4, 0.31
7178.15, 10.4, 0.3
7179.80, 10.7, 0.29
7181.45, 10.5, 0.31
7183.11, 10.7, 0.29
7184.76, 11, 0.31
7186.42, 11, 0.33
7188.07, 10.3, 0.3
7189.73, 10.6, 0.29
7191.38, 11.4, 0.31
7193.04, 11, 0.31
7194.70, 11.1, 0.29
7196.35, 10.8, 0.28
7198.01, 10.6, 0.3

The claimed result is 3.78 A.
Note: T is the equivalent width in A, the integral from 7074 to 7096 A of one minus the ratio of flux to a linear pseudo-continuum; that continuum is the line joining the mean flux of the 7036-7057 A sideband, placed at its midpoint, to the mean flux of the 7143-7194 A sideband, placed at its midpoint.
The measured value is 1.46 A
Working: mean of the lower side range 12.1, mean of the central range 10.8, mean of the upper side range 10.4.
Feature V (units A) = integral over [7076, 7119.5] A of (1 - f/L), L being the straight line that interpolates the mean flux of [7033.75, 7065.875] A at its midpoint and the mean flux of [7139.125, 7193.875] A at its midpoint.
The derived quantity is 1.5 A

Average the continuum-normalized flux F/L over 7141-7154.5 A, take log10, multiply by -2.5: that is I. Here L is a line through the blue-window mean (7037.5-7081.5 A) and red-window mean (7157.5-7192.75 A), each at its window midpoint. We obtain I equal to 0.12 mag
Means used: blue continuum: 11.5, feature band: 9.73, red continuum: 10.6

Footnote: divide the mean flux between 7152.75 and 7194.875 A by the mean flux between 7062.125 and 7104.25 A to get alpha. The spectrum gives 0.98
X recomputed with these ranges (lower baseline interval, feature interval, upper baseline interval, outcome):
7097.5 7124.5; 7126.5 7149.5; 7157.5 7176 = 2.3 A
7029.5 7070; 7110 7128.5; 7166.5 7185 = 0.8 A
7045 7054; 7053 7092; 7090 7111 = 2.0 A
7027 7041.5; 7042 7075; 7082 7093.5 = -0.8 A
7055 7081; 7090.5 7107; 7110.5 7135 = 0.2 A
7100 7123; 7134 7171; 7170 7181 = 2.4 A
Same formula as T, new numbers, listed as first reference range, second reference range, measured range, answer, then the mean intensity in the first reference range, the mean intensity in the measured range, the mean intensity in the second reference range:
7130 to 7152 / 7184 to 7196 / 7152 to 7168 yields -0.34 A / 9.68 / 10.4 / 10.9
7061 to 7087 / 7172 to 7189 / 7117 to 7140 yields 1.50 A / 11.1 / 10.2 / 10.7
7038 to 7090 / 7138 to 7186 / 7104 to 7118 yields 0.06 A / 11.4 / 10.8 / 10.3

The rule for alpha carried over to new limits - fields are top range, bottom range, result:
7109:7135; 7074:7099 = 0.97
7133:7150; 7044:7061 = 0.82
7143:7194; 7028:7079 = 0.90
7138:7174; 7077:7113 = 0.95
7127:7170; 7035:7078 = 0.86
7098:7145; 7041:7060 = 0.87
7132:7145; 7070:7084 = 0.86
